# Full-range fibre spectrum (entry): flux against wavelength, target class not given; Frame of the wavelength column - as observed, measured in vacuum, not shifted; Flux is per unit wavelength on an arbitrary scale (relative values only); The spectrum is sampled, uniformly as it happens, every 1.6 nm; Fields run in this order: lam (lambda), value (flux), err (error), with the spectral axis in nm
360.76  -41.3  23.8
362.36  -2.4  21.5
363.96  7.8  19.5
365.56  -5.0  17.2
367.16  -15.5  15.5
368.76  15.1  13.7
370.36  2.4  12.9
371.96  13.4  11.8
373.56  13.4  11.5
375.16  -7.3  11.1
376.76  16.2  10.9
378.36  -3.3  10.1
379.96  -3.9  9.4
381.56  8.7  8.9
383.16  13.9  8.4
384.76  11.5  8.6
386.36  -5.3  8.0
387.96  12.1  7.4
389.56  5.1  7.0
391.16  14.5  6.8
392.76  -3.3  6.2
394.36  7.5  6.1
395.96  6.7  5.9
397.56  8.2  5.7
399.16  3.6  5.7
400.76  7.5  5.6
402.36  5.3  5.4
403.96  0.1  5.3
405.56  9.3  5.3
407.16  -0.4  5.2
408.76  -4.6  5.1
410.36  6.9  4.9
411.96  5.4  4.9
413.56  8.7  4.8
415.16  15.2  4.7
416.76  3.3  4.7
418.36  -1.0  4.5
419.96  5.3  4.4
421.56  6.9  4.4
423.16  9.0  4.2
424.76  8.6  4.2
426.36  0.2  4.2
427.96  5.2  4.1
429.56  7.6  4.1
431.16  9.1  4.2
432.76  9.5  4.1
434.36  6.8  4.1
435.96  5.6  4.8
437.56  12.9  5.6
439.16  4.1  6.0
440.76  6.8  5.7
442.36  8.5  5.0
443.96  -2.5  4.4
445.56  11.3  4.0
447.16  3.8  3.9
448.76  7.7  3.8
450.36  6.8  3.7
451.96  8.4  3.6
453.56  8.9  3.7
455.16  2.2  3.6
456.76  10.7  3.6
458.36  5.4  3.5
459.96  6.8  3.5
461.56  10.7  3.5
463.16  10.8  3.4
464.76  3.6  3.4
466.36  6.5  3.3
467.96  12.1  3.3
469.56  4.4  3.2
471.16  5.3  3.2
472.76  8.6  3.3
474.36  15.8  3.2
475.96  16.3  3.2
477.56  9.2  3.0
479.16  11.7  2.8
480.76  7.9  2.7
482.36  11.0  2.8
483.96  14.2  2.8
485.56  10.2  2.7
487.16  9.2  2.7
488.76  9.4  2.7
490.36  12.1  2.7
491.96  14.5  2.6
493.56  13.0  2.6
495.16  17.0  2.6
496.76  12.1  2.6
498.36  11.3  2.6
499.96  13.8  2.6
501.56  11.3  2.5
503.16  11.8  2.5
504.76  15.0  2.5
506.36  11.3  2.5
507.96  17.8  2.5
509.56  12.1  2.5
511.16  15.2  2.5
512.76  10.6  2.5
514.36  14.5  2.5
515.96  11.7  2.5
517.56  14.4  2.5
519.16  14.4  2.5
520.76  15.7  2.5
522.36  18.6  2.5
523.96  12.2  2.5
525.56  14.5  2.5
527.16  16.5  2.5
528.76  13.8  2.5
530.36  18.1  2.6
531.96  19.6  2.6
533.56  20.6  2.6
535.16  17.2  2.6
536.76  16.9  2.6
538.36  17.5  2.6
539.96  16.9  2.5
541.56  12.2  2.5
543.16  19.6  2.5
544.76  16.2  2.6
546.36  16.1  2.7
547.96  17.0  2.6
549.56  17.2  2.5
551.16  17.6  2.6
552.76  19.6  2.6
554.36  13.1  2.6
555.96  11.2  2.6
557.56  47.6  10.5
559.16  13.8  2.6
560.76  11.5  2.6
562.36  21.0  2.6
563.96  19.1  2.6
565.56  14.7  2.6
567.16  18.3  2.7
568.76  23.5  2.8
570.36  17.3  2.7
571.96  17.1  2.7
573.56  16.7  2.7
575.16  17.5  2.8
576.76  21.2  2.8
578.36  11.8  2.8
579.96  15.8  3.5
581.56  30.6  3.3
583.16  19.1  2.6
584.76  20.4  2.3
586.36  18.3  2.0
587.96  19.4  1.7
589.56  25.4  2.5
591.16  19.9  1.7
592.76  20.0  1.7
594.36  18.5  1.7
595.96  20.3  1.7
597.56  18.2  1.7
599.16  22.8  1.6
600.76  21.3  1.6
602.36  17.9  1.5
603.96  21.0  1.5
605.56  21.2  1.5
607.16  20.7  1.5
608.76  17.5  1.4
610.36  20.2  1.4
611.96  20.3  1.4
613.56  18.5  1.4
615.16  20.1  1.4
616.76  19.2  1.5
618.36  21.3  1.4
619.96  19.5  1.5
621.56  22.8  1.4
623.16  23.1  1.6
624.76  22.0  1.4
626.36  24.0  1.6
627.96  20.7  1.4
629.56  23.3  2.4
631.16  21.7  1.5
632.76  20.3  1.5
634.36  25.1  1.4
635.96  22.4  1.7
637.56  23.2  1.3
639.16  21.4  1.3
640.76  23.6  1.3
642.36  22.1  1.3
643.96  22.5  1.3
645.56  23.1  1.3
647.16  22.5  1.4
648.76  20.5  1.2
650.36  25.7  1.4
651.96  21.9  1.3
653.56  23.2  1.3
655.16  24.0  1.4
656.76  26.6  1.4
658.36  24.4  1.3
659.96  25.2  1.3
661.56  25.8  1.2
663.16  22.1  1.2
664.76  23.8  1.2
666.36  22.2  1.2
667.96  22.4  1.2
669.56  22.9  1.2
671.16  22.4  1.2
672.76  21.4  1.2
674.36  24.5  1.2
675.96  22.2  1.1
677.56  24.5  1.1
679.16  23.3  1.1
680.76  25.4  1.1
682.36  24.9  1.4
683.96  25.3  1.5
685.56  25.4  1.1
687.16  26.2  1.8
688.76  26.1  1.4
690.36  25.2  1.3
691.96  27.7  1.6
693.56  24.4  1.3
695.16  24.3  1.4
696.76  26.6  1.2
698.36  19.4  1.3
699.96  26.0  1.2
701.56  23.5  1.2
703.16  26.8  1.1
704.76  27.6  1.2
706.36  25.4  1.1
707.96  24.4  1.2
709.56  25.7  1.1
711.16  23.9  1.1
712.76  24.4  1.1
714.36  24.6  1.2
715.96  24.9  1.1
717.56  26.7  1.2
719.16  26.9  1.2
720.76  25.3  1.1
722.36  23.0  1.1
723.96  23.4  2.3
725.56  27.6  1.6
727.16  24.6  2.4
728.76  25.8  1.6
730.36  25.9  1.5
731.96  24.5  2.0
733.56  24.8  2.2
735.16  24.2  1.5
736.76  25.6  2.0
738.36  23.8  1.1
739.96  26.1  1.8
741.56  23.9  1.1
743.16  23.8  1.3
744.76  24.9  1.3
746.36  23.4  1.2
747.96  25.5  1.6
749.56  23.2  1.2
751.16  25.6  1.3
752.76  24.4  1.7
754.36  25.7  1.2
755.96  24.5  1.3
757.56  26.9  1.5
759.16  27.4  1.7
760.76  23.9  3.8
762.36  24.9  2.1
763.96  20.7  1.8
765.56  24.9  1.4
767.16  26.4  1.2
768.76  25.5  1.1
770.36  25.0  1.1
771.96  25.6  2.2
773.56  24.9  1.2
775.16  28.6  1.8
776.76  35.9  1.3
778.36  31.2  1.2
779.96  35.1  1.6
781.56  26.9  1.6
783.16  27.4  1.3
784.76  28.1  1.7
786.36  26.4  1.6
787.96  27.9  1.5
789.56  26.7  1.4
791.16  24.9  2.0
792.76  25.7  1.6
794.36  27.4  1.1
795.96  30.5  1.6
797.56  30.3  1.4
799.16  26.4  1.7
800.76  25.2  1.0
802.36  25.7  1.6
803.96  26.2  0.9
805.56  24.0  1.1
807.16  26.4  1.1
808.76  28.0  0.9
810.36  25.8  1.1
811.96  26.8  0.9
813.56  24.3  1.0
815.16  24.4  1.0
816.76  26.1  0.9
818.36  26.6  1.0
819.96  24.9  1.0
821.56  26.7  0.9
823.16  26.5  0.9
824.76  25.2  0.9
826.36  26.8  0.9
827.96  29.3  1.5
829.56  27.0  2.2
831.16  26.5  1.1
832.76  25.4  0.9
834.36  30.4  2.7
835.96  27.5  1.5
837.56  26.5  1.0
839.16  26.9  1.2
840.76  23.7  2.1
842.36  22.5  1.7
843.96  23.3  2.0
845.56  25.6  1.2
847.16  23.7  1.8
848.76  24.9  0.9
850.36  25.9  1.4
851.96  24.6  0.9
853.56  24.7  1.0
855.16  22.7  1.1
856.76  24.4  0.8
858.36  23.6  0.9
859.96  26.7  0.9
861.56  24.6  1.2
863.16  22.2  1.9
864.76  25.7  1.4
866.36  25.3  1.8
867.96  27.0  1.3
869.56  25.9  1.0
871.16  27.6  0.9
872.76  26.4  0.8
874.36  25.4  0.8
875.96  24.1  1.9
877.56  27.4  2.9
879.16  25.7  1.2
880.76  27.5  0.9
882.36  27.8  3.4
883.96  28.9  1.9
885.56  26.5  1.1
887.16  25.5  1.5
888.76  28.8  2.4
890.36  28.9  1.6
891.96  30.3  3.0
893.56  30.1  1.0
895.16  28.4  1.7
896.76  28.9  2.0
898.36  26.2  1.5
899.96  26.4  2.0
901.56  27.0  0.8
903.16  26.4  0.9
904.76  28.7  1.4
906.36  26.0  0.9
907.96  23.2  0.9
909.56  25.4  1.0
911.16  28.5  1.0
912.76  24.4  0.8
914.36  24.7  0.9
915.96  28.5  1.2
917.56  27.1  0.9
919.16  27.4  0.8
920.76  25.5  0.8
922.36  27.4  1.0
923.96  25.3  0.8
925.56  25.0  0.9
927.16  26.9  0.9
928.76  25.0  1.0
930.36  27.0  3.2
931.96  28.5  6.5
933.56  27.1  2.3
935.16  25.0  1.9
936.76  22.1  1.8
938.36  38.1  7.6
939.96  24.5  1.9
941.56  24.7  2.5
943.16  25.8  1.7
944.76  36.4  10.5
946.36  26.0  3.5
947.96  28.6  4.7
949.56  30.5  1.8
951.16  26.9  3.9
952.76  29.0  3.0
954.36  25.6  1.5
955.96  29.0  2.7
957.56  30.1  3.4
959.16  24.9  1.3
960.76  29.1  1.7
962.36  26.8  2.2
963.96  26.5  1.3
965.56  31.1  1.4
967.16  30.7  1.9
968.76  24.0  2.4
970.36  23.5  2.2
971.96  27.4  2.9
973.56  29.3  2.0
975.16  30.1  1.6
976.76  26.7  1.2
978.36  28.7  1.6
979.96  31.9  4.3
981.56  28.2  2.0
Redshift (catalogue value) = 0.18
